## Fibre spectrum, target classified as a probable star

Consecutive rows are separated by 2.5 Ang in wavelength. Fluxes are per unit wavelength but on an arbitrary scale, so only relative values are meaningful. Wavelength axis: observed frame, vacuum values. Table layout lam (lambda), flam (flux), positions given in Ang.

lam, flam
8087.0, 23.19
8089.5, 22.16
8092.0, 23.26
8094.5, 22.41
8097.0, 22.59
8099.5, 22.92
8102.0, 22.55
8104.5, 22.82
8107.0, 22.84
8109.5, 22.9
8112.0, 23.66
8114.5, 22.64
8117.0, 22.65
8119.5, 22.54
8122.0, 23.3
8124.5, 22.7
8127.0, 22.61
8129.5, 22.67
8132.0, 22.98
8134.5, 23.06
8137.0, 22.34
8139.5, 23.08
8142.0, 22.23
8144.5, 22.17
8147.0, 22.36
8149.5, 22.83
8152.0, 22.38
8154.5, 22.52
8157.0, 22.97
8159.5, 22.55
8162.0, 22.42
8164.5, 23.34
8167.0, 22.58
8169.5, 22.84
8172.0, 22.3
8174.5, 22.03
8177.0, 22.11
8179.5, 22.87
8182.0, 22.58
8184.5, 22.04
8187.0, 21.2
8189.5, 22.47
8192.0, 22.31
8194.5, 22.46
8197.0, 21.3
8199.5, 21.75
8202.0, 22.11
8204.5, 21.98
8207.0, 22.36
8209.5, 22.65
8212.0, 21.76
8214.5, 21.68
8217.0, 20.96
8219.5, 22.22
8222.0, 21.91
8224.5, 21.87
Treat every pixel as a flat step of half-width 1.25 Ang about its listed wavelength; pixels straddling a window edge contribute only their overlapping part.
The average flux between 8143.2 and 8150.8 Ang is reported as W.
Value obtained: 22.5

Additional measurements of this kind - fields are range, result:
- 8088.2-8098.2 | 22.6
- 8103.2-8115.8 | 23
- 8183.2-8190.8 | 21.9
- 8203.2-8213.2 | 22.2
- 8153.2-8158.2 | 22.7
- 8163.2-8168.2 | 23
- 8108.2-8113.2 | 23.3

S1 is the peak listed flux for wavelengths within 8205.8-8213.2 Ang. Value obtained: 22.65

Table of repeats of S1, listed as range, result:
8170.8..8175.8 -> 22.3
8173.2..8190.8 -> 22.87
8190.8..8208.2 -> 22.46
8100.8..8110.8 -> 22.9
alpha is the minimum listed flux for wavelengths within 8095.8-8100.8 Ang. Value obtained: 22.59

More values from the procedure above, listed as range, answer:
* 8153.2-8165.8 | 22.42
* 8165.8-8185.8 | 22.03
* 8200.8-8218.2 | 20.96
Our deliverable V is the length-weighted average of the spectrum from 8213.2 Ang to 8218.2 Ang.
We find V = 21.3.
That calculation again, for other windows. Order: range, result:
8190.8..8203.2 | 22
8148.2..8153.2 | 22.6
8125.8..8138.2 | 22.7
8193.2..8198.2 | 21.9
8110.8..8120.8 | 22.9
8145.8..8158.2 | 22.6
